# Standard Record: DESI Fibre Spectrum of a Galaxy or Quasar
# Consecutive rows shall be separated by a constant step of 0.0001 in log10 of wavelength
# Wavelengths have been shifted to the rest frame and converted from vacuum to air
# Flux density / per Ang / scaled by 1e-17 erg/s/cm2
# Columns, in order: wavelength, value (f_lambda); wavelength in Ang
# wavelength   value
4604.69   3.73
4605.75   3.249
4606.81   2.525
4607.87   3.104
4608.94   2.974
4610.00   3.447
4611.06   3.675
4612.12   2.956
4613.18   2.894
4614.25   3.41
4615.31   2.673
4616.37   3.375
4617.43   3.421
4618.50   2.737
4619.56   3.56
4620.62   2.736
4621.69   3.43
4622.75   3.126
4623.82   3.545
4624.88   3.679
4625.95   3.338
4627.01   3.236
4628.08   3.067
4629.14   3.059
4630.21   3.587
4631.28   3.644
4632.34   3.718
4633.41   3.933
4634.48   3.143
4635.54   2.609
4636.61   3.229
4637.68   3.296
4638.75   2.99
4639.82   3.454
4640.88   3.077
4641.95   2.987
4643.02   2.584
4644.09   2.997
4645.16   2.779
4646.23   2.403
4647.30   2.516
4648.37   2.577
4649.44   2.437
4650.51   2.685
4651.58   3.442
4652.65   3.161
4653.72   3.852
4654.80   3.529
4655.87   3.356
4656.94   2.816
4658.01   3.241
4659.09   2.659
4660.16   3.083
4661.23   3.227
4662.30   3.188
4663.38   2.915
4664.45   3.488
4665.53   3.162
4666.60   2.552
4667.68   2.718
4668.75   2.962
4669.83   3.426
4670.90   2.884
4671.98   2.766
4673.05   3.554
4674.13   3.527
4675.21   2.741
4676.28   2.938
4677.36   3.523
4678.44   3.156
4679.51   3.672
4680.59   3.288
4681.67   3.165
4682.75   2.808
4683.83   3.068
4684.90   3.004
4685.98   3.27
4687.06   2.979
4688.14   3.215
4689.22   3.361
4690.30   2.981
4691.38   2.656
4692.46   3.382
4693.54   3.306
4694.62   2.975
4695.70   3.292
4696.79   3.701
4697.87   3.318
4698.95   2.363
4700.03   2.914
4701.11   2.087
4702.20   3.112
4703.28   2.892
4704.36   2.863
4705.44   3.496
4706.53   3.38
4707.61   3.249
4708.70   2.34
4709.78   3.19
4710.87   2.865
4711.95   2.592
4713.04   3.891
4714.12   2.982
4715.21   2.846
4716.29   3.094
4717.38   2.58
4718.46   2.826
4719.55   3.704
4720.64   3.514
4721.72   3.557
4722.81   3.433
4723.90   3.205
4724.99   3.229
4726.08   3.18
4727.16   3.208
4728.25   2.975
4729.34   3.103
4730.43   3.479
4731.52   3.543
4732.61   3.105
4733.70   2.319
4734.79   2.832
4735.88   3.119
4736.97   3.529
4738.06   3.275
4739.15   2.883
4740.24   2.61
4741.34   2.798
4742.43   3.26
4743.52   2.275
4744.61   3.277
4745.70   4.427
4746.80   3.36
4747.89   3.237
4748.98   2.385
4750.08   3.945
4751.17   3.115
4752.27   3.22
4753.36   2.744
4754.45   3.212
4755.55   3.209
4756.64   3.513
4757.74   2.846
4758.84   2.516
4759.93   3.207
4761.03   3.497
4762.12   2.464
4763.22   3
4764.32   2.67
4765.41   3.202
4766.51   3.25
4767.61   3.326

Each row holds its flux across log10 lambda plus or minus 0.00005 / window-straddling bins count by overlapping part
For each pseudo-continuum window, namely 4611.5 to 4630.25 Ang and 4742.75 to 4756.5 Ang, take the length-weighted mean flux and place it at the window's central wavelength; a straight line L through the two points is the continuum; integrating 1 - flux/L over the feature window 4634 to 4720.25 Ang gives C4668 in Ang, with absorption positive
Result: 4.1 Ang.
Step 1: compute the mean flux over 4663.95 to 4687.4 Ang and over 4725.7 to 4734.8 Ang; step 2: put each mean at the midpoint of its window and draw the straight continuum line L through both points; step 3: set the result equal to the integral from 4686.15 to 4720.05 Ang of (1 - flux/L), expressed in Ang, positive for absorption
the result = 0.7 Ang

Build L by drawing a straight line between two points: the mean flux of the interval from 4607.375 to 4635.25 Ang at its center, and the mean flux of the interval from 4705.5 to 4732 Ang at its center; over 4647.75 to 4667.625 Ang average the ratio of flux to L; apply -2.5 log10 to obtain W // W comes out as 0.060 mag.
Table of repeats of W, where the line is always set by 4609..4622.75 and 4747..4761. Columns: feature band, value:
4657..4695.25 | 0.02 mag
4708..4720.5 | 0.04 mag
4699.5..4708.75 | 0.07 mag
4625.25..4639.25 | -0.04 mag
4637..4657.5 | 0.06 mag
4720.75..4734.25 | -0.03 mag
